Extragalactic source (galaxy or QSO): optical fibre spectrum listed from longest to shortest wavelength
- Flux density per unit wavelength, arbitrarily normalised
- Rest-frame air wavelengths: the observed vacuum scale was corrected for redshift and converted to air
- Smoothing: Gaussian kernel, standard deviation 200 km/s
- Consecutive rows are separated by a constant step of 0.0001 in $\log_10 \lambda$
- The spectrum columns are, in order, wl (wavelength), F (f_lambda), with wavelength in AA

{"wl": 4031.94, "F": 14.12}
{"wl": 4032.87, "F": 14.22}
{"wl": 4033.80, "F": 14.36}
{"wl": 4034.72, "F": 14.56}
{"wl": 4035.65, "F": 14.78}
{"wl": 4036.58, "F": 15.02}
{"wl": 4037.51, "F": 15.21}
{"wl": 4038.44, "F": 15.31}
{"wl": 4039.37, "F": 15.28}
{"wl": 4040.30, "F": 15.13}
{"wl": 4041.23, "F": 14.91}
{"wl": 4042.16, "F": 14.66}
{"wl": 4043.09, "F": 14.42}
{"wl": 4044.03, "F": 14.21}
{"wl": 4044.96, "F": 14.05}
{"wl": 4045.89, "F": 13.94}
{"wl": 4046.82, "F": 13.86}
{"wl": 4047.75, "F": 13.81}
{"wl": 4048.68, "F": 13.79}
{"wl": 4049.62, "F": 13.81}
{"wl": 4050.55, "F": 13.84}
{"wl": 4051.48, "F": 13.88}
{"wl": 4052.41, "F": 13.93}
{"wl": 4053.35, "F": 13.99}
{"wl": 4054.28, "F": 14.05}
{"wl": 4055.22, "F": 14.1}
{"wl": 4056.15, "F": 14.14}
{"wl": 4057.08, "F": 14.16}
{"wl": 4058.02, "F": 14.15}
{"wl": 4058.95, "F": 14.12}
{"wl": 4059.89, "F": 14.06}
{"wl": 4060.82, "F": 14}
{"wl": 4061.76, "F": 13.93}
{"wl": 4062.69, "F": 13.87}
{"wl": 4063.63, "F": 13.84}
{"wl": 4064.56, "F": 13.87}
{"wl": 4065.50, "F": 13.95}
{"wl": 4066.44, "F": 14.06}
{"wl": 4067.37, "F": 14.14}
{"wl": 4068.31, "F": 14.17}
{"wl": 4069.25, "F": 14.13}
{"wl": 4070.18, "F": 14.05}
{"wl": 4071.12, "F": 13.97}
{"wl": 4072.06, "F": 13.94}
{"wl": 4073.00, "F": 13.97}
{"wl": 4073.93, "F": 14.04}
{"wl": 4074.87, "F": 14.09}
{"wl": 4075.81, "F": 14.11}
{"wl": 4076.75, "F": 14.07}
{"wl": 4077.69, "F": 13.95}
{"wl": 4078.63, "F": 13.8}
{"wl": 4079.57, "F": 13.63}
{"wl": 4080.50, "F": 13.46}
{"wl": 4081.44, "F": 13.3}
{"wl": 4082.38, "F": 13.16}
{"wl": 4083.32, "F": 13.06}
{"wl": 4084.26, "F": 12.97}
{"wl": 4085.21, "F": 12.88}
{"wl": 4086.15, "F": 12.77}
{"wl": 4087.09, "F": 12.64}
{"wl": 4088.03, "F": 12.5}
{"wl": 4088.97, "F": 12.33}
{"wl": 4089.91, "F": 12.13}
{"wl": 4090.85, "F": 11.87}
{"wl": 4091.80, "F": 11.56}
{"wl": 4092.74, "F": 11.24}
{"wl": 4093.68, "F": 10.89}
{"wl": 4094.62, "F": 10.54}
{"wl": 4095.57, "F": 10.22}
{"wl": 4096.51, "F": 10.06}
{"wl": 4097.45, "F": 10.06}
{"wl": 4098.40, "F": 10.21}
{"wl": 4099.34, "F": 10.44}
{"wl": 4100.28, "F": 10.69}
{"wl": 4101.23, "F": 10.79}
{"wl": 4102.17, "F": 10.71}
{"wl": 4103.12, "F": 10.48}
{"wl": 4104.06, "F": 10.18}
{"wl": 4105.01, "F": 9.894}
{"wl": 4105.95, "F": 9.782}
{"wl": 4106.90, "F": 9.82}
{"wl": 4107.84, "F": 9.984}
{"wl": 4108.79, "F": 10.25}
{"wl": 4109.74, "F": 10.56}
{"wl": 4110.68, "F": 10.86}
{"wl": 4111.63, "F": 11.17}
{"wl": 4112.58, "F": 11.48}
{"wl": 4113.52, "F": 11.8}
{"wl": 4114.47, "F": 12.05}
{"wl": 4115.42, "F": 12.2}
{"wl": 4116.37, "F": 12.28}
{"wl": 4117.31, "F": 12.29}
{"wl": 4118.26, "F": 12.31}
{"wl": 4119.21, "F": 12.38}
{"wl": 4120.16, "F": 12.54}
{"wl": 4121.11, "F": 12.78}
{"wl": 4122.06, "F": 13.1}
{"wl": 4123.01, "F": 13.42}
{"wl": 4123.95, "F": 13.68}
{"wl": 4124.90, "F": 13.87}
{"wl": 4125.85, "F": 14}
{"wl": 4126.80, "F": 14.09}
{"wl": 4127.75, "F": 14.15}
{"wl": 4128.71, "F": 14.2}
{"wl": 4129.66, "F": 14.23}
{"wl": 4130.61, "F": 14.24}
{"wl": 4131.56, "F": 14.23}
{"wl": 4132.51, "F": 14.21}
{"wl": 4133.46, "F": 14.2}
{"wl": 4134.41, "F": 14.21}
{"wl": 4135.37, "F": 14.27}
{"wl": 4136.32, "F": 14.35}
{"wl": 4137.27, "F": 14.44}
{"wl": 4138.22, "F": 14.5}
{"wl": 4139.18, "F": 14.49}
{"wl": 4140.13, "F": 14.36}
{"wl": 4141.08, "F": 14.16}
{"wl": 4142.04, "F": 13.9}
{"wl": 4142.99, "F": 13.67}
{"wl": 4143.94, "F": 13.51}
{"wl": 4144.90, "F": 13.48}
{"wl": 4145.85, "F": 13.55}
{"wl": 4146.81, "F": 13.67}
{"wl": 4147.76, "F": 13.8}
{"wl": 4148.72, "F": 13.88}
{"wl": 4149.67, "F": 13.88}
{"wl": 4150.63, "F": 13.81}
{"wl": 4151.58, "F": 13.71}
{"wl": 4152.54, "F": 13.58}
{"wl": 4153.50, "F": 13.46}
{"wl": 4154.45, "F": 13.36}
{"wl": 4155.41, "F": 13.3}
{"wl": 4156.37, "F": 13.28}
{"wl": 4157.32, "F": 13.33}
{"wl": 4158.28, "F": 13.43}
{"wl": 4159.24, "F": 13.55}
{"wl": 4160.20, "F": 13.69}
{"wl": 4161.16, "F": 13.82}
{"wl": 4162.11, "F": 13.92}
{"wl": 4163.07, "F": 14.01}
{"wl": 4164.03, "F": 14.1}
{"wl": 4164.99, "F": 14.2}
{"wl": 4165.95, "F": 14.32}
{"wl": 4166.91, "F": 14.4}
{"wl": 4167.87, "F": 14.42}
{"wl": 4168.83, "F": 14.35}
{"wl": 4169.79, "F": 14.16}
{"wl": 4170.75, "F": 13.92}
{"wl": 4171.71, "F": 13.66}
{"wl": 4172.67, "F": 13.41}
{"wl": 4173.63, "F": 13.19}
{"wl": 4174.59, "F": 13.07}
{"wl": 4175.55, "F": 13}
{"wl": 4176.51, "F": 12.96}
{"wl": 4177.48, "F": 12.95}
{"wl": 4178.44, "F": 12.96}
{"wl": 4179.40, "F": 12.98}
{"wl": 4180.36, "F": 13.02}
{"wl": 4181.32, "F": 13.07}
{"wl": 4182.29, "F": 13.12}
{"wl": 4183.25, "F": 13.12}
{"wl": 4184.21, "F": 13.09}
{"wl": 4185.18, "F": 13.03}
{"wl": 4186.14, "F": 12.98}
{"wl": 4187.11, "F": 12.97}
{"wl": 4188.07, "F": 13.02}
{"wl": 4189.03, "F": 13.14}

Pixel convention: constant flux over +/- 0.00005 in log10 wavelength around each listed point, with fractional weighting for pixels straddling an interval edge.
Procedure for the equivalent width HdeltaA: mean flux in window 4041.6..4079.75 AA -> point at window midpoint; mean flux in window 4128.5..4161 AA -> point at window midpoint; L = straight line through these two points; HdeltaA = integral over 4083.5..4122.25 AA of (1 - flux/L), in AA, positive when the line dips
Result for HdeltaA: 7.2 AA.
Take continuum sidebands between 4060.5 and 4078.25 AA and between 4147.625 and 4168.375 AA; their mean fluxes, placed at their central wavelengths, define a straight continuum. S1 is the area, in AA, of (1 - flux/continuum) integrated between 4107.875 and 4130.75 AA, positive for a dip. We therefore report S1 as 2.1 AA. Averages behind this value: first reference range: 14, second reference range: 13.8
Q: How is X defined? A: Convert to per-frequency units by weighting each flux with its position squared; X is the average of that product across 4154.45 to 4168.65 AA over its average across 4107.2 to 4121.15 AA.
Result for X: 1.2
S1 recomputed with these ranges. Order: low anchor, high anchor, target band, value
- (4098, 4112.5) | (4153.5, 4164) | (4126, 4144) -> -3.0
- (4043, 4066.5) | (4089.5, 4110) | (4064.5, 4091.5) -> -2.8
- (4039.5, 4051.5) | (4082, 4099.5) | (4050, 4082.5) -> -2.3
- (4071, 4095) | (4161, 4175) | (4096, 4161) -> 3.6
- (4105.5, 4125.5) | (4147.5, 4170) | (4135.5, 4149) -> -1.0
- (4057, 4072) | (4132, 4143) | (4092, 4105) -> 3.3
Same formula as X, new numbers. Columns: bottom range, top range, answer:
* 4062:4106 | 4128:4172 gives 1.15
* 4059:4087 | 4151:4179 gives 1.04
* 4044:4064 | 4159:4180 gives 1.04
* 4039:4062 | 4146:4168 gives 1.02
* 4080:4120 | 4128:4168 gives 1.25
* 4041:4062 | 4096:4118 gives 0.79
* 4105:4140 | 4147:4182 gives 1.08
